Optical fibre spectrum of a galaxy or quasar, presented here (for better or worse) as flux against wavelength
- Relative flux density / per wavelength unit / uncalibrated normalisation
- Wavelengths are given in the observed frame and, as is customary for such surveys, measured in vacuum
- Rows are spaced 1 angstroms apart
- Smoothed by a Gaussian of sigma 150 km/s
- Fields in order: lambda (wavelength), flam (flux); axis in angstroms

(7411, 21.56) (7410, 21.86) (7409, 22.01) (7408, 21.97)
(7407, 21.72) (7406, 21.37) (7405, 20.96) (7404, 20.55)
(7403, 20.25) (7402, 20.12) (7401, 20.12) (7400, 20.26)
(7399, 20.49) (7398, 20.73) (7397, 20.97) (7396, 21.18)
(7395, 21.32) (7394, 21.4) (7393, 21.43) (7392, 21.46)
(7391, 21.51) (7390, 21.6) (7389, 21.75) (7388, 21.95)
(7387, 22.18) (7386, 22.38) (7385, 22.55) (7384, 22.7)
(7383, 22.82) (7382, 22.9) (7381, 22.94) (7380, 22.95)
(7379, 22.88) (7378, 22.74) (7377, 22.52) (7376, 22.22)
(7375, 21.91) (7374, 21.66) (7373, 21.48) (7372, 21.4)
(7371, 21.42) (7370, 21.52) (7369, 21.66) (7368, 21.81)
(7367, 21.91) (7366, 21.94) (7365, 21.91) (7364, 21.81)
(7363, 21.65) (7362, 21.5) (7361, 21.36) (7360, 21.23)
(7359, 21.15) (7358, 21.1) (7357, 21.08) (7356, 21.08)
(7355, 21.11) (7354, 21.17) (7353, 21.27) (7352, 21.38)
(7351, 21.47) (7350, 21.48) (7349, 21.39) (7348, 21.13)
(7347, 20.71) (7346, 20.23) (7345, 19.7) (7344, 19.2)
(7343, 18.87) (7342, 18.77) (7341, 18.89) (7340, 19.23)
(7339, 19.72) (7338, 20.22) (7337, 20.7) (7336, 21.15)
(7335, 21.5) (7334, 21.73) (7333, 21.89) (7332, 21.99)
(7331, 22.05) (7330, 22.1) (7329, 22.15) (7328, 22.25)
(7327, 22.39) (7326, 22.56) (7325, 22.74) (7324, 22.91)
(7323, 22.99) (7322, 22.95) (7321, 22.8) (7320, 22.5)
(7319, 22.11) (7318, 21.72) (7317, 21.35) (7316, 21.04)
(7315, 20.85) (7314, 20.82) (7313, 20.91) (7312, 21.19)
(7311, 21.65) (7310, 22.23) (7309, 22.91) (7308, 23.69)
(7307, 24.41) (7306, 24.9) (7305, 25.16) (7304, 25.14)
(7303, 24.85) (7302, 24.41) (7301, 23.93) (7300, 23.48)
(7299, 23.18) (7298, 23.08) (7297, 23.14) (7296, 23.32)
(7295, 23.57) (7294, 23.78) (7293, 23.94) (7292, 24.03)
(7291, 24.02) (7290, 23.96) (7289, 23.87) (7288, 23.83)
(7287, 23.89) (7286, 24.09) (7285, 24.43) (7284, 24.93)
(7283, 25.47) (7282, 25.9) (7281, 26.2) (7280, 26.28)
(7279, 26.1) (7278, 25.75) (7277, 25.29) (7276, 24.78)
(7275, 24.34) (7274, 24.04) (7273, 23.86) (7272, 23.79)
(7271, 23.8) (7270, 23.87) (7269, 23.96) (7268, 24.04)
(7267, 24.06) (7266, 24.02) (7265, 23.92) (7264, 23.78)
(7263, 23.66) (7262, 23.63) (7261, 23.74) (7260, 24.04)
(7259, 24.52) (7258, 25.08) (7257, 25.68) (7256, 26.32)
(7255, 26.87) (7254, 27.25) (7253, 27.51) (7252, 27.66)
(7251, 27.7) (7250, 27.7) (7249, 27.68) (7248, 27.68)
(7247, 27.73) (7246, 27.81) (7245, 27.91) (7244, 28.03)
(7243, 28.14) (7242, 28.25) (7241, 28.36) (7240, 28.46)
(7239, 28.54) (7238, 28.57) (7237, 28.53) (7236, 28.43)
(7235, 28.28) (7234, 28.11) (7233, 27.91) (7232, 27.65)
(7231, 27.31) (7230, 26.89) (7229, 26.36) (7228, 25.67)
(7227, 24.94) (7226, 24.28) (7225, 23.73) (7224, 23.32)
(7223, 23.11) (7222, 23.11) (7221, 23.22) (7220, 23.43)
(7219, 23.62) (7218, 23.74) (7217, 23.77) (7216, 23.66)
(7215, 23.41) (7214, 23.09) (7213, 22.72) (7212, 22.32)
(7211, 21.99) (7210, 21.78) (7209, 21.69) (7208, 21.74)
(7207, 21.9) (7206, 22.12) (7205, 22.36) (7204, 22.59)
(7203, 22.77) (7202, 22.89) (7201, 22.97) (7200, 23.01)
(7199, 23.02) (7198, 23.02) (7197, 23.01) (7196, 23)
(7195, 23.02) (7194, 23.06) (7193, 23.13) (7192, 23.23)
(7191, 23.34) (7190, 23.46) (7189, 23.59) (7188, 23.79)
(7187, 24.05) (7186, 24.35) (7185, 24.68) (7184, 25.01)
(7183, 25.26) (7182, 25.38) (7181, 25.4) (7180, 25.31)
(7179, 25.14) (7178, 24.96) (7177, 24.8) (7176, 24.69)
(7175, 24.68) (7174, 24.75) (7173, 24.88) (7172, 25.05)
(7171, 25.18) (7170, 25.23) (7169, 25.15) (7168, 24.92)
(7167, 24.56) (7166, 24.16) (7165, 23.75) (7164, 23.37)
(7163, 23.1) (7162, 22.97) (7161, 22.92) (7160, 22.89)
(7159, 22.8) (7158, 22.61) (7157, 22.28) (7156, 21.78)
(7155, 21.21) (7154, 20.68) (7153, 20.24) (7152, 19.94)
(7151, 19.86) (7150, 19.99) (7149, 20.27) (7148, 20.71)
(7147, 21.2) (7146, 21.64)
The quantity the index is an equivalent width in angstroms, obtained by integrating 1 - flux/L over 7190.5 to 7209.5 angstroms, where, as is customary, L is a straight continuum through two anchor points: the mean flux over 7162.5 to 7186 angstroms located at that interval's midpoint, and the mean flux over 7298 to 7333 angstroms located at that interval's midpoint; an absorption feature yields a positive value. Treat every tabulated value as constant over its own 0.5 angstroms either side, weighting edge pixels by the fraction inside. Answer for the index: 1.3 angstroms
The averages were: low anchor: 24.7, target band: 22.7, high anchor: 22.7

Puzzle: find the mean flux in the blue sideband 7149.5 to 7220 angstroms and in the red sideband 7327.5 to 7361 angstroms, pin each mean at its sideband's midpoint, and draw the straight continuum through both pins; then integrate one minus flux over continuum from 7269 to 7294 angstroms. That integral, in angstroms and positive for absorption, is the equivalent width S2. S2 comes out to -3.1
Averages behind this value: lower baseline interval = 23.3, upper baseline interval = 20.9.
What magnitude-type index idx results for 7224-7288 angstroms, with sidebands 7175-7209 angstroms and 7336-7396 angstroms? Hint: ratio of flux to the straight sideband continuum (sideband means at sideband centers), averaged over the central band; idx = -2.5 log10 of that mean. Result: -0.14 mag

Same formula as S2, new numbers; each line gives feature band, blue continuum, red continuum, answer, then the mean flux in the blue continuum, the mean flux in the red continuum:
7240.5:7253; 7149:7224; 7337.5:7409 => -2.9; 23.3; 21.3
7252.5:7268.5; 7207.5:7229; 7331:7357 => -1.7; 23.3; 20.7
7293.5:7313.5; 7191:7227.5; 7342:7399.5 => -1.2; 23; 21.5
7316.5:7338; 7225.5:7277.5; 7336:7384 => 0.6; 26.2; 21.3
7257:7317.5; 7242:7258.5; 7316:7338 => 2.2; 27.3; 22.1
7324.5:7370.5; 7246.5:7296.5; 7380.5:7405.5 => 3.2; 25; 21.5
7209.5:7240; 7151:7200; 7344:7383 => -2.7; 23.6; 21.6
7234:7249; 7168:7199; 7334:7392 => -3.1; 24.3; 21.4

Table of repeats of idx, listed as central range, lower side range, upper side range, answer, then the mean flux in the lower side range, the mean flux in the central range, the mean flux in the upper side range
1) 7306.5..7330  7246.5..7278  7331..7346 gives -0.030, 25.2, 22.2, 20.3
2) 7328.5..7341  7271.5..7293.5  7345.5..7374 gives 0.067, 24.7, 21.1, 21.4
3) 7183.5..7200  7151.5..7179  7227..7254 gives 0.065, 23.5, 23.5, 27.7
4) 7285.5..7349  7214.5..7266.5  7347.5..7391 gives 0.059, 26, 22.3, 21.8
